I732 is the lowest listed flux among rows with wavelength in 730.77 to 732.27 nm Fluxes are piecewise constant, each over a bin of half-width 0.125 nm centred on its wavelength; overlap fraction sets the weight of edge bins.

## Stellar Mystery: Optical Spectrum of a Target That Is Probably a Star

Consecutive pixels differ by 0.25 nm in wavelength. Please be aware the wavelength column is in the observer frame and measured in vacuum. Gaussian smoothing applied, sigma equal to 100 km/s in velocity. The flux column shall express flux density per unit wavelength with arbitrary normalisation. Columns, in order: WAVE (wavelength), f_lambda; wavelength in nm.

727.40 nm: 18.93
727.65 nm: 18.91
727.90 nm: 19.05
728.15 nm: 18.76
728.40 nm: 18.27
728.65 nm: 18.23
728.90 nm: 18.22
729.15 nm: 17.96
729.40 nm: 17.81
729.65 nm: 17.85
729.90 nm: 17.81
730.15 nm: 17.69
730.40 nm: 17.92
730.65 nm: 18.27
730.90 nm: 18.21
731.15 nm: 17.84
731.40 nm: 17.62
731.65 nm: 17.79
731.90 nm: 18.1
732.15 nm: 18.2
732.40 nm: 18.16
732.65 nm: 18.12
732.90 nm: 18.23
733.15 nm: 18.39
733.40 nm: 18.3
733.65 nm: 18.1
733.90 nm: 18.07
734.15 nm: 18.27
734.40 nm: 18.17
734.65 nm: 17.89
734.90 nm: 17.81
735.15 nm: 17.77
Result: 17.62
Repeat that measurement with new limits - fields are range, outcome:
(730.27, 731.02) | 17.92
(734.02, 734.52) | 18.17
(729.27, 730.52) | 17.69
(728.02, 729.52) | 17.81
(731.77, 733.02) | 18.1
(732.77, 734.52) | 18.07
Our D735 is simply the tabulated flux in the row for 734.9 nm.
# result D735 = 17.81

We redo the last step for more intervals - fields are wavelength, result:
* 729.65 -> 17.85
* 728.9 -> 18.22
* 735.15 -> 17.77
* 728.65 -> 18.23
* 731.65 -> 17.79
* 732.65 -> 18.12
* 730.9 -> 18.21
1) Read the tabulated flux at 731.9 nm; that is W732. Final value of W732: 18.1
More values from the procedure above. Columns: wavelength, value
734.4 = 18.17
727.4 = 18.93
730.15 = 17.69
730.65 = 18.27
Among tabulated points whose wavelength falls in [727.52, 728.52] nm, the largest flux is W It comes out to 19.05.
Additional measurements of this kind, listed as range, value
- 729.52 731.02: 18.27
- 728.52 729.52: 18.23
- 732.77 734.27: 18.39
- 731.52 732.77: 18.2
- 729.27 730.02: 17.85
